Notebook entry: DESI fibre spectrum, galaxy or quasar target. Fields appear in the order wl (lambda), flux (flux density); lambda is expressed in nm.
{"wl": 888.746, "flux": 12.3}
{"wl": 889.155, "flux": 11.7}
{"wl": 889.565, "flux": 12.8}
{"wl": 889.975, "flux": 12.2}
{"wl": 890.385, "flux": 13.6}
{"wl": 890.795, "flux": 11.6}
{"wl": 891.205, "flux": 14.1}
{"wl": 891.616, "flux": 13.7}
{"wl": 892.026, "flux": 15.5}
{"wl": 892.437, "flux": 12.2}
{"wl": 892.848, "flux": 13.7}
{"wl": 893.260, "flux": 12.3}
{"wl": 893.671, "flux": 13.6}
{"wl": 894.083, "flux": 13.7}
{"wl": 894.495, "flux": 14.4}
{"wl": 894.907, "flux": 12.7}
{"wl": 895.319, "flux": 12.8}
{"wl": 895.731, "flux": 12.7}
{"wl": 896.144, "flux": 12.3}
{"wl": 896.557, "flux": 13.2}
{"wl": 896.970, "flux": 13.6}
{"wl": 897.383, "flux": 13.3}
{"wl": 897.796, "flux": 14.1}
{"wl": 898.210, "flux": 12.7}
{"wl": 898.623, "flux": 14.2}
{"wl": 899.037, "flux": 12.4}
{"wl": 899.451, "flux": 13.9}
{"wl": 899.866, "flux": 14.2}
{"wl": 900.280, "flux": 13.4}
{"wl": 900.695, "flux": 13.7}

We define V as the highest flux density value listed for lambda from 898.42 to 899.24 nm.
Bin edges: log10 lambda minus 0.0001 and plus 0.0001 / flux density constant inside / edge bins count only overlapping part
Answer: 14.2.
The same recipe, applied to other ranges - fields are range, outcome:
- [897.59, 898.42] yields 14.1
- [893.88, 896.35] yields 14.4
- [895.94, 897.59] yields 13.6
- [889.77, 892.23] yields 15.5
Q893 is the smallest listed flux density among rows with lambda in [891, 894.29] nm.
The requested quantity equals 12.2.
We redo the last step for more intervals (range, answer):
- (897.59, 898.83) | 12.7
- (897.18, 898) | 13.3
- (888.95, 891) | 11.6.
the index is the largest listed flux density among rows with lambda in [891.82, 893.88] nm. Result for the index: 15.5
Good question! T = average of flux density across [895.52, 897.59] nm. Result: 13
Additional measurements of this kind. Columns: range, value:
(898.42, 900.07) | 13.7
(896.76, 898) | 13.7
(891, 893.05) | 13.8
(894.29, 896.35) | 13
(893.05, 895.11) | 13.3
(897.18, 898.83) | 13.6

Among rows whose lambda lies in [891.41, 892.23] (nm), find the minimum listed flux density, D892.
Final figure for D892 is 13.7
